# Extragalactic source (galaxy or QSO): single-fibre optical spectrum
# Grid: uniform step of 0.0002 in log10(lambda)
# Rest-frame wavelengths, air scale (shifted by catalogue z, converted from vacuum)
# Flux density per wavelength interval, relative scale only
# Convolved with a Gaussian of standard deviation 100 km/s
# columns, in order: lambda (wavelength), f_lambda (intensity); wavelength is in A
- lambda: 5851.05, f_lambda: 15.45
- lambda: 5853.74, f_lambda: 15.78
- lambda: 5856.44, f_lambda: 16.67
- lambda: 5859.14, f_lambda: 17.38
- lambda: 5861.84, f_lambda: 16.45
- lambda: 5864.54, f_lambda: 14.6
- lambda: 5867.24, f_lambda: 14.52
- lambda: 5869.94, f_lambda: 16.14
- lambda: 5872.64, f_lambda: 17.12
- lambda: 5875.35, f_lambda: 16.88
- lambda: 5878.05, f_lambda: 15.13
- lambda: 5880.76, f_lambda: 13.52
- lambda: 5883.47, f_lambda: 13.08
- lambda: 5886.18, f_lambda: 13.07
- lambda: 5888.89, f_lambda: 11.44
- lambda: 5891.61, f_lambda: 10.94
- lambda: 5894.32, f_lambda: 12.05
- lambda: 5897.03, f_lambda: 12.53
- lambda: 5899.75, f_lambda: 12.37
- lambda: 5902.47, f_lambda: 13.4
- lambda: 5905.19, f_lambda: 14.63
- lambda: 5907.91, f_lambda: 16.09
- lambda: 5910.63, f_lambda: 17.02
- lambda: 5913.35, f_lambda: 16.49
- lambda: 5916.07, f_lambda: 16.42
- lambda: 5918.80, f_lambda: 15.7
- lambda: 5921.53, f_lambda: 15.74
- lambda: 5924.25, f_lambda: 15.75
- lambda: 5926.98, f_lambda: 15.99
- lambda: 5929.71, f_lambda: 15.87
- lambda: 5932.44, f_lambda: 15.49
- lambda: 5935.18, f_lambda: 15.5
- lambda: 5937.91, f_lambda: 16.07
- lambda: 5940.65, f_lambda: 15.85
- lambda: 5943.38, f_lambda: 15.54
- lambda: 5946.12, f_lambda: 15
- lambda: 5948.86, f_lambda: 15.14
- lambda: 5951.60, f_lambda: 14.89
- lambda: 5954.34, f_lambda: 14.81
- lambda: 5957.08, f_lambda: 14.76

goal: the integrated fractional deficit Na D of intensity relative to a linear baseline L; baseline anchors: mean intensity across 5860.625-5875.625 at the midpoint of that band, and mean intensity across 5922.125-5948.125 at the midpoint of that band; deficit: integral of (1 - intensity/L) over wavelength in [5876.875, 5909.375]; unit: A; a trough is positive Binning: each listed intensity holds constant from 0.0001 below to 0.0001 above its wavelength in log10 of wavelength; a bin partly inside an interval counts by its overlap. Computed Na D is 5.4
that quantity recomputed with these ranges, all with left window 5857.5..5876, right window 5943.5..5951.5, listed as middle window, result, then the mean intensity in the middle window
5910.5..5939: -1.0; 16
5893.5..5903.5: 2.0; 12.6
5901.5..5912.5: 0.1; 15.4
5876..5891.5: 2.6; 13.2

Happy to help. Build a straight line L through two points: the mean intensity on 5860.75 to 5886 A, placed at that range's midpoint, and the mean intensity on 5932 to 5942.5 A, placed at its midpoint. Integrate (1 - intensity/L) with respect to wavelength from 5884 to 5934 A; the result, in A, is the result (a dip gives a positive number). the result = 3.3 A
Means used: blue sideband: 15.2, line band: 14.5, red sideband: 15.7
